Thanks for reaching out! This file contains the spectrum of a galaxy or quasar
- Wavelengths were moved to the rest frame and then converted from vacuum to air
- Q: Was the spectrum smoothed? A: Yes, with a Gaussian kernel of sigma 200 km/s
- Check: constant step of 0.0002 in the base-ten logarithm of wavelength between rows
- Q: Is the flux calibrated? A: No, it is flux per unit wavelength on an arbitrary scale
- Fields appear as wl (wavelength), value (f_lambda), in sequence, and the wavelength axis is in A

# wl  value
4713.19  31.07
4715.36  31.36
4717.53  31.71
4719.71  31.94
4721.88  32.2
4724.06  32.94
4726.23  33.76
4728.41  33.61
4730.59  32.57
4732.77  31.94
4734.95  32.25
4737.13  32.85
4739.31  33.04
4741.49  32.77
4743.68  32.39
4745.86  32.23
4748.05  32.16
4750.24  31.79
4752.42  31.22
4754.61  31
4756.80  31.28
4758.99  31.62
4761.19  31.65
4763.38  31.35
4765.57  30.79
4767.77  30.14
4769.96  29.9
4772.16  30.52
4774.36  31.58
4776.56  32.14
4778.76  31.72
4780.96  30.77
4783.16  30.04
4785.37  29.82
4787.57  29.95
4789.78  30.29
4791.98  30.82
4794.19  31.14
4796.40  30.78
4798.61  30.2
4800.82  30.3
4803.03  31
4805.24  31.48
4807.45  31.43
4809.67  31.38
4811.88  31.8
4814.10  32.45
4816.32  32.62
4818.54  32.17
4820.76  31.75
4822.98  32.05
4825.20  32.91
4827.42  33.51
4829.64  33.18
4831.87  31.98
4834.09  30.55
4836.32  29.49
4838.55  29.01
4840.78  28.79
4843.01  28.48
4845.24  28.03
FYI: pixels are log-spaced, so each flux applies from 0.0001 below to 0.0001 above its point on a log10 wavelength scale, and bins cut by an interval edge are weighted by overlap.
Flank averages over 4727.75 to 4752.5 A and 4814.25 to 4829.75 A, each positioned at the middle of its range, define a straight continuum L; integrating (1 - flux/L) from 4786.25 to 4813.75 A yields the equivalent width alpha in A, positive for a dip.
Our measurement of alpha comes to 1.4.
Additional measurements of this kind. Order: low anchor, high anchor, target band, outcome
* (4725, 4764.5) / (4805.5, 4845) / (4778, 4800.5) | 0.84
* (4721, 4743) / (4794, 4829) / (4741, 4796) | 1.98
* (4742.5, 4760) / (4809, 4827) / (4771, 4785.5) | 0.41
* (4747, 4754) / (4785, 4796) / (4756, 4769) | 0.08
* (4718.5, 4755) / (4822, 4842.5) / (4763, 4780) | 0.51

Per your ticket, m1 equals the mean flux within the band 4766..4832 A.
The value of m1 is 31.3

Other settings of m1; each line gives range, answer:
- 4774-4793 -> 30.8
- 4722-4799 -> 31.5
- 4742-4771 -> 31.4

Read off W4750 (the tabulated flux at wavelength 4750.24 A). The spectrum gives 31.79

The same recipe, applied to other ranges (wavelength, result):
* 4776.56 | 32.14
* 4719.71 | 31.94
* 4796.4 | 30.78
